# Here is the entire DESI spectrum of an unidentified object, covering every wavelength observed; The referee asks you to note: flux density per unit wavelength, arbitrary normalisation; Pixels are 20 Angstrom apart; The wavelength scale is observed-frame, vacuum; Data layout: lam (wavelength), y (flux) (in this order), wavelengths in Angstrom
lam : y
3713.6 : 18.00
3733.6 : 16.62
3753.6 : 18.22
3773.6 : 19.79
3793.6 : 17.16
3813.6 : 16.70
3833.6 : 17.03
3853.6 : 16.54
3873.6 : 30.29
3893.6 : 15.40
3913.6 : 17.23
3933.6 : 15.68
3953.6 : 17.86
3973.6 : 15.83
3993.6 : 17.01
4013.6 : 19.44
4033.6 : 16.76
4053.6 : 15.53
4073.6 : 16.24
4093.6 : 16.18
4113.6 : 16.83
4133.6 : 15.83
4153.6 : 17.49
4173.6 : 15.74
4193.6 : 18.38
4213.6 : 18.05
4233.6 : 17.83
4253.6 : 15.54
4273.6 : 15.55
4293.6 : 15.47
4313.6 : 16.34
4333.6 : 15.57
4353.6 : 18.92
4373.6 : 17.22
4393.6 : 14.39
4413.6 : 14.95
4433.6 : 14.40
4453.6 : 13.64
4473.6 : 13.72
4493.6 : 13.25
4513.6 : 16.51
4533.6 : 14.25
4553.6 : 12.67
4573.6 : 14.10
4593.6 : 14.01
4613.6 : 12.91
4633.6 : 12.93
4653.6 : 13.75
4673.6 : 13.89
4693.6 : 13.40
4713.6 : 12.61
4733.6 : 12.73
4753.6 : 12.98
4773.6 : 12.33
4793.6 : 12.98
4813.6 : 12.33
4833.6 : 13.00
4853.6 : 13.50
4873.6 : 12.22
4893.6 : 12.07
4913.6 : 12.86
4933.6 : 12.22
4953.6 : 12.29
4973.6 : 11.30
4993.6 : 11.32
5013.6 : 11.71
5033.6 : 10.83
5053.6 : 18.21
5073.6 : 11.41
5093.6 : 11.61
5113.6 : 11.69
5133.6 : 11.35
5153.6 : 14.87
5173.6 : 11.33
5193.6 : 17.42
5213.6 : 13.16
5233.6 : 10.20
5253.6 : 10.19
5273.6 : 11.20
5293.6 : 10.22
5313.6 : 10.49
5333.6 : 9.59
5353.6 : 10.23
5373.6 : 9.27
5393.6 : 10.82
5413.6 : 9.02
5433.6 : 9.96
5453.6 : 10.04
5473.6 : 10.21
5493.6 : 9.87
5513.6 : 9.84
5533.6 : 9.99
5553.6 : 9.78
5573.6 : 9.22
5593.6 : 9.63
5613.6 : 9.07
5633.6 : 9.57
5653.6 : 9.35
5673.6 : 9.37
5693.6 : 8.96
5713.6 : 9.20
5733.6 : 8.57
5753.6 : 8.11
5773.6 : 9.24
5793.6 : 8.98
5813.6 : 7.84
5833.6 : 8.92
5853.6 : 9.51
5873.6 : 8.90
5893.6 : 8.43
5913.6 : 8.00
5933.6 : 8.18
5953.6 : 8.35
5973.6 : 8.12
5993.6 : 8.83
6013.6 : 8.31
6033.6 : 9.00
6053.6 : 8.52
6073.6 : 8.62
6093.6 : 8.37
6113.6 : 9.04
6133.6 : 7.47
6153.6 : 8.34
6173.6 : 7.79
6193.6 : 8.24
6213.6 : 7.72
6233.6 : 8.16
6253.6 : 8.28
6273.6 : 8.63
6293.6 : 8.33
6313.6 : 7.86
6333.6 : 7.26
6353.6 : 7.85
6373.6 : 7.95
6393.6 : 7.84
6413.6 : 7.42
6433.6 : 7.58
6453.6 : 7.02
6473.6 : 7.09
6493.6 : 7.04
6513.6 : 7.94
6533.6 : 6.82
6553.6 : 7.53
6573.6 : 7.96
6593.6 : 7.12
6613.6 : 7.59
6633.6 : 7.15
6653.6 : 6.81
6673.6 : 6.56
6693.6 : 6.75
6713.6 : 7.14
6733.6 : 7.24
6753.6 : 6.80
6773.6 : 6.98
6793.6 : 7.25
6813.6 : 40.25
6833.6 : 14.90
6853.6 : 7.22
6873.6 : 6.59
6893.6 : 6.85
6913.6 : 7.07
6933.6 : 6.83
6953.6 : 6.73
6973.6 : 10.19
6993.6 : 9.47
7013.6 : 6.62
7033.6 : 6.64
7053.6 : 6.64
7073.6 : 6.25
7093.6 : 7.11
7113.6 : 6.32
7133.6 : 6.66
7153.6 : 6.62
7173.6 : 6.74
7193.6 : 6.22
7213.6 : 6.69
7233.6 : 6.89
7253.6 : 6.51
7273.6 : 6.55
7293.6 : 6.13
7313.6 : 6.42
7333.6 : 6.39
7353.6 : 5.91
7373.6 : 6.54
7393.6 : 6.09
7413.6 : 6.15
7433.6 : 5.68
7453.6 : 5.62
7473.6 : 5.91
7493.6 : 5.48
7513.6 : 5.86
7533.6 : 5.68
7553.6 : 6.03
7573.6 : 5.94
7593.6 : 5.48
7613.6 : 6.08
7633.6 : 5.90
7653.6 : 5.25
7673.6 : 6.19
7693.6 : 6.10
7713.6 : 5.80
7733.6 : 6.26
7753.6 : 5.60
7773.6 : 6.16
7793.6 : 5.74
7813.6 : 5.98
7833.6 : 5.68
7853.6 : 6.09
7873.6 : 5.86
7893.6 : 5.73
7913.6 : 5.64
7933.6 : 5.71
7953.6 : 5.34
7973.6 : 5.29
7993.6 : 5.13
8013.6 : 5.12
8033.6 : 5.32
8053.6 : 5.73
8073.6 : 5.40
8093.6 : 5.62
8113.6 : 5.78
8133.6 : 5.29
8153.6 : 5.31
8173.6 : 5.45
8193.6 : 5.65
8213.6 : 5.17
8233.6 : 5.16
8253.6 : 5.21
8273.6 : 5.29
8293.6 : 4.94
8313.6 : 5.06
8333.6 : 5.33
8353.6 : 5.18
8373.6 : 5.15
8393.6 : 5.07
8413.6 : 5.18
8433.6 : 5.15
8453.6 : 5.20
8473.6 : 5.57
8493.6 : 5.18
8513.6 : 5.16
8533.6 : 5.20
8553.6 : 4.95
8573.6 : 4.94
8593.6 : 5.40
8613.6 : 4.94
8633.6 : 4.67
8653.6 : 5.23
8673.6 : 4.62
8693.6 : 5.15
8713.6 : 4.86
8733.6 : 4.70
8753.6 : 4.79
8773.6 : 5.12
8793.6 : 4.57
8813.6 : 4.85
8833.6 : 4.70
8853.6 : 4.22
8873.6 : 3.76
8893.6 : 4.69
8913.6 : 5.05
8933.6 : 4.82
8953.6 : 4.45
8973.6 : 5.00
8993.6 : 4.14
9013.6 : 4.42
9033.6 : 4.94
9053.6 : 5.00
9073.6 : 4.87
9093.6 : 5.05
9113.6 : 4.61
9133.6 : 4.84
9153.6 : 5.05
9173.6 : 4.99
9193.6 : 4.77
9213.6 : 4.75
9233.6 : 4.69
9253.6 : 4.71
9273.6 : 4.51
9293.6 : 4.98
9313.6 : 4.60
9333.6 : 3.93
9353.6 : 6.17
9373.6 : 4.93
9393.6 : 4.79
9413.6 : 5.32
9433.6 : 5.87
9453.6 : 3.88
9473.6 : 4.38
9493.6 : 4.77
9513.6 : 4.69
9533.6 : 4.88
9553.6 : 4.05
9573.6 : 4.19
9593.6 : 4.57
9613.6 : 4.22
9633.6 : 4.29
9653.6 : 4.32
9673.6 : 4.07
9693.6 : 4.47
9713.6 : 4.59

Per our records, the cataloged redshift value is 0.039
